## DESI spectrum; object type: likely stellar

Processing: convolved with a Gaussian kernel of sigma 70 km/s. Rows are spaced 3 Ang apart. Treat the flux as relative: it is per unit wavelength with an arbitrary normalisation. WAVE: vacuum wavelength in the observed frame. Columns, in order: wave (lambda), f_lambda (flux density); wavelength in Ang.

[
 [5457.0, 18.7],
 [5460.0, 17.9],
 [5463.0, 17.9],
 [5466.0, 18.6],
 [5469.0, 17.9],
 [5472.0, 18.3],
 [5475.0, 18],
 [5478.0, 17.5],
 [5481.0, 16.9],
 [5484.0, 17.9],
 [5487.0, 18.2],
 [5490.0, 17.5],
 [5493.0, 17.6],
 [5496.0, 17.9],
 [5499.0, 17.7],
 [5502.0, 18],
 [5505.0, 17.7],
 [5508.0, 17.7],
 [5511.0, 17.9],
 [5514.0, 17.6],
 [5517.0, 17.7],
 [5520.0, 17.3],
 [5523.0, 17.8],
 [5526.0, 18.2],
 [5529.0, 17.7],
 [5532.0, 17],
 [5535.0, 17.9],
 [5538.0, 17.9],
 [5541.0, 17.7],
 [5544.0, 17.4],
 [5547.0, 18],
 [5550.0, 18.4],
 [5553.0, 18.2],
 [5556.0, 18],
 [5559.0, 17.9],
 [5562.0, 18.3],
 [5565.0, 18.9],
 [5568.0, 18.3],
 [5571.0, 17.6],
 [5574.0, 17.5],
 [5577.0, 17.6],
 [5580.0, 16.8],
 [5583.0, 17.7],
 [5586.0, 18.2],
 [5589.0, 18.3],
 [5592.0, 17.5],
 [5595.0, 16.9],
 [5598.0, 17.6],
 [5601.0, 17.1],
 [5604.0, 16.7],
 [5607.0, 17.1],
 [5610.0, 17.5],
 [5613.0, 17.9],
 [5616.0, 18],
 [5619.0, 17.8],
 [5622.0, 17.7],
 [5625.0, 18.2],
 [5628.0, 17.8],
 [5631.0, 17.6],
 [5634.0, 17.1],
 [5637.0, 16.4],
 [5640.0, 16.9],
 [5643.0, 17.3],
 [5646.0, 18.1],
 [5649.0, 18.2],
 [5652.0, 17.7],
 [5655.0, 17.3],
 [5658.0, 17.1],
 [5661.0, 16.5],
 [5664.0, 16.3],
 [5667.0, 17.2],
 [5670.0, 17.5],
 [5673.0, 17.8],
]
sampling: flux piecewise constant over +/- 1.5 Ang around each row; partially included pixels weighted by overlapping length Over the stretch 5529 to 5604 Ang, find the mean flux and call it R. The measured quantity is 17.8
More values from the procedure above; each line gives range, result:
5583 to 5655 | 17.5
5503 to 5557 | 17.8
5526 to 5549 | 17.7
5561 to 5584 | 17.8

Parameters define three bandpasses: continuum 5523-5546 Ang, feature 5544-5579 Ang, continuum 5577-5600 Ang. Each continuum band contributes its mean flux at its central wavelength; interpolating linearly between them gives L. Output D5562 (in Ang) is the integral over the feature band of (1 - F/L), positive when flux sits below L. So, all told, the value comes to -0.8 Ang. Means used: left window 17.7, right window 17.6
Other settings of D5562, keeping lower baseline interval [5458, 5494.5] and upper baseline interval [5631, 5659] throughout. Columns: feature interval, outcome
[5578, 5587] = 0.01 Ang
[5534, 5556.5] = -0.35 Ang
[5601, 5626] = -0.16 Ang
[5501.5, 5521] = 0.07 Ang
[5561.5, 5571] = -0.42 Ang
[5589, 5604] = 0.16 Ang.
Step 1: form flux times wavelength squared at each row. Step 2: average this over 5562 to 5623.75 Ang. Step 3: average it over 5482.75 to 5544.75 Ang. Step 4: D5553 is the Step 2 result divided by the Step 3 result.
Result 1.02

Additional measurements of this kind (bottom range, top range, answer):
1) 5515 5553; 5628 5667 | 1.01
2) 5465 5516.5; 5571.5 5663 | 1.03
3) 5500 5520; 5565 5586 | 1.02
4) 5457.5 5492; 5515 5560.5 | 1.02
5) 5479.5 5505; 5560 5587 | 1.04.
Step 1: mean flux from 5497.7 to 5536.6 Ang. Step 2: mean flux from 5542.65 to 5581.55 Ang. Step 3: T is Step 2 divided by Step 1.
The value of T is 1.01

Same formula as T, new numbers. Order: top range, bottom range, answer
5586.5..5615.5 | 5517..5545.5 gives 0.99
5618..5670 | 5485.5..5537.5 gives 0.98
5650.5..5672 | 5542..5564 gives 0.95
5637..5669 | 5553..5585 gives 0.96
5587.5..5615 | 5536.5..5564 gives 0.97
